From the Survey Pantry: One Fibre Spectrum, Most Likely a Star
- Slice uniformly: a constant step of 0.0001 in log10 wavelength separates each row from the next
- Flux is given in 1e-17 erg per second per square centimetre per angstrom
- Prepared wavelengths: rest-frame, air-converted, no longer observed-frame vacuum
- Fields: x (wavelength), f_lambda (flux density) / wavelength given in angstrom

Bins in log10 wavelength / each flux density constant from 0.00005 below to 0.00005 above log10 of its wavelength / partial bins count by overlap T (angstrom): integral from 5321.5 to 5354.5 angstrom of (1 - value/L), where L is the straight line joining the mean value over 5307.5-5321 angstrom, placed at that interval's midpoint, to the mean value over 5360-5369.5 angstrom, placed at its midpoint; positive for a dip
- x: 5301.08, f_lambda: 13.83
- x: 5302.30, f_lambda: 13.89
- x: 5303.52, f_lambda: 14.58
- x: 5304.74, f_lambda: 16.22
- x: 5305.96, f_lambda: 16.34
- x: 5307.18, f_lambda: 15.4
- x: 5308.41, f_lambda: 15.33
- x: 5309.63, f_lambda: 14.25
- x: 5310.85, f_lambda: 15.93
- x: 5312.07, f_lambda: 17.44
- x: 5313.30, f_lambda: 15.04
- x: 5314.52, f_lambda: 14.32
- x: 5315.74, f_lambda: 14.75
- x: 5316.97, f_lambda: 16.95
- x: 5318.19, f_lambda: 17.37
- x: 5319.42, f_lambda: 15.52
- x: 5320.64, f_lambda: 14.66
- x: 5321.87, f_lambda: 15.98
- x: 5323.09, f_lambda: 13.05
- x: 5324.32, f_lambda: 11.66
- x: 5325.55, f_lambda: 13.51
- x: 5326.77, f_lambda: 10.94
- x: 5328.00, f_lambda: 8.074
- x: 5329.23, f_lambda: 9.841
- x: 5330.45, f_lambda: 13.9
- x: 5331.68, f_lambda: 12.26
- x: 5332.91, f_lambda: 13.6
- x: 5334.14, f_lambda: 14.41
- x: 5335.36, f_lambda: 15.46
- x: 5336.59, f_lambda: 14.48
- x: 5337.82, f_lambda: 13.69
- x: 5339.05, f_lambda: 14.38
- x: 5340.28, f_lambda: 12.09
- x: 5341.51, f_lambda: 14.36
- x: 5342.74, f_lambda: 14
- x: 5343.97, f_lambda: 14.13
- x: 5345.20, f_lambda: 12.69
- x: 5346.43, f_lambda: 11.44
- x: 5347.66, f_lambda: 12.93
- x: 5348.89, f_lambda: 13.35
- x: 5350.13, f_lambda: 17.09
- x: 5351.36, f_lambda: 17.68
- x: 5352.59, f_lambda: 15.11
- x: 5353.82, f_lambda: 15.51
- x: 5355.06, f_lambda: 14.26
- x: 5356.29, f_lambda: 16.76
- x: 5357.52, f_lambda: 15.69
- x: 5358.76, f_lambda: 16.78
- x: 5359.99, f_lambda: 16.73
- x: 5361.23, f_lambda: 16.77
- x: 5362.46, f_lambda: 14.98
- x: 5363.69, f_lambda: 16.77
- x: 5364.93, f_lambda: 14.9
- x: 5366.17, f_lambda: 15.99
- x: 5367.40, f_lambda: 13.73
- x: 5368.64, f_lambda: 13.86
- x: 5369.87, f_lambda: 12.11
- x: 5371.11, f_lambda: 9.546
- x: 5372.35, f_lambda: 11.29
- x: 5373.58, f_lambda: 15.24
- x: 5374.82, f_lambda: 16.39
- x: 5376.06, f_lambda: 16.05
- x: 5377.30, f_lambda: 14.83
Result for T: 4.1 angstrom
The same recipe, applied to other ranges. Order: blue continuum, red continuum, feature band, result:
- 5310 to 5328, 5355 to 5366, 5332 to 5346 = 1.3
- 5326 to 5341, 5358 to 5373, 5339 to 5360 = -1.6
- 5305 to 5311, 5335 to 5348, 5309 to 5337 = 1.1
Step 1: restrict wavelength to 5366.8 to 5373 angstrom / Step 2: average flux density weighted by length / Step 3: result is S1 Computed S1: 12.1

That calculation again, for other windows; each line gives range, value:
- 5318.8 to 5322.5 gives 15.4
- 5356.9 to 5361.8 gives 16.5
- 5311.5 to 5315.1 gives 15.6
